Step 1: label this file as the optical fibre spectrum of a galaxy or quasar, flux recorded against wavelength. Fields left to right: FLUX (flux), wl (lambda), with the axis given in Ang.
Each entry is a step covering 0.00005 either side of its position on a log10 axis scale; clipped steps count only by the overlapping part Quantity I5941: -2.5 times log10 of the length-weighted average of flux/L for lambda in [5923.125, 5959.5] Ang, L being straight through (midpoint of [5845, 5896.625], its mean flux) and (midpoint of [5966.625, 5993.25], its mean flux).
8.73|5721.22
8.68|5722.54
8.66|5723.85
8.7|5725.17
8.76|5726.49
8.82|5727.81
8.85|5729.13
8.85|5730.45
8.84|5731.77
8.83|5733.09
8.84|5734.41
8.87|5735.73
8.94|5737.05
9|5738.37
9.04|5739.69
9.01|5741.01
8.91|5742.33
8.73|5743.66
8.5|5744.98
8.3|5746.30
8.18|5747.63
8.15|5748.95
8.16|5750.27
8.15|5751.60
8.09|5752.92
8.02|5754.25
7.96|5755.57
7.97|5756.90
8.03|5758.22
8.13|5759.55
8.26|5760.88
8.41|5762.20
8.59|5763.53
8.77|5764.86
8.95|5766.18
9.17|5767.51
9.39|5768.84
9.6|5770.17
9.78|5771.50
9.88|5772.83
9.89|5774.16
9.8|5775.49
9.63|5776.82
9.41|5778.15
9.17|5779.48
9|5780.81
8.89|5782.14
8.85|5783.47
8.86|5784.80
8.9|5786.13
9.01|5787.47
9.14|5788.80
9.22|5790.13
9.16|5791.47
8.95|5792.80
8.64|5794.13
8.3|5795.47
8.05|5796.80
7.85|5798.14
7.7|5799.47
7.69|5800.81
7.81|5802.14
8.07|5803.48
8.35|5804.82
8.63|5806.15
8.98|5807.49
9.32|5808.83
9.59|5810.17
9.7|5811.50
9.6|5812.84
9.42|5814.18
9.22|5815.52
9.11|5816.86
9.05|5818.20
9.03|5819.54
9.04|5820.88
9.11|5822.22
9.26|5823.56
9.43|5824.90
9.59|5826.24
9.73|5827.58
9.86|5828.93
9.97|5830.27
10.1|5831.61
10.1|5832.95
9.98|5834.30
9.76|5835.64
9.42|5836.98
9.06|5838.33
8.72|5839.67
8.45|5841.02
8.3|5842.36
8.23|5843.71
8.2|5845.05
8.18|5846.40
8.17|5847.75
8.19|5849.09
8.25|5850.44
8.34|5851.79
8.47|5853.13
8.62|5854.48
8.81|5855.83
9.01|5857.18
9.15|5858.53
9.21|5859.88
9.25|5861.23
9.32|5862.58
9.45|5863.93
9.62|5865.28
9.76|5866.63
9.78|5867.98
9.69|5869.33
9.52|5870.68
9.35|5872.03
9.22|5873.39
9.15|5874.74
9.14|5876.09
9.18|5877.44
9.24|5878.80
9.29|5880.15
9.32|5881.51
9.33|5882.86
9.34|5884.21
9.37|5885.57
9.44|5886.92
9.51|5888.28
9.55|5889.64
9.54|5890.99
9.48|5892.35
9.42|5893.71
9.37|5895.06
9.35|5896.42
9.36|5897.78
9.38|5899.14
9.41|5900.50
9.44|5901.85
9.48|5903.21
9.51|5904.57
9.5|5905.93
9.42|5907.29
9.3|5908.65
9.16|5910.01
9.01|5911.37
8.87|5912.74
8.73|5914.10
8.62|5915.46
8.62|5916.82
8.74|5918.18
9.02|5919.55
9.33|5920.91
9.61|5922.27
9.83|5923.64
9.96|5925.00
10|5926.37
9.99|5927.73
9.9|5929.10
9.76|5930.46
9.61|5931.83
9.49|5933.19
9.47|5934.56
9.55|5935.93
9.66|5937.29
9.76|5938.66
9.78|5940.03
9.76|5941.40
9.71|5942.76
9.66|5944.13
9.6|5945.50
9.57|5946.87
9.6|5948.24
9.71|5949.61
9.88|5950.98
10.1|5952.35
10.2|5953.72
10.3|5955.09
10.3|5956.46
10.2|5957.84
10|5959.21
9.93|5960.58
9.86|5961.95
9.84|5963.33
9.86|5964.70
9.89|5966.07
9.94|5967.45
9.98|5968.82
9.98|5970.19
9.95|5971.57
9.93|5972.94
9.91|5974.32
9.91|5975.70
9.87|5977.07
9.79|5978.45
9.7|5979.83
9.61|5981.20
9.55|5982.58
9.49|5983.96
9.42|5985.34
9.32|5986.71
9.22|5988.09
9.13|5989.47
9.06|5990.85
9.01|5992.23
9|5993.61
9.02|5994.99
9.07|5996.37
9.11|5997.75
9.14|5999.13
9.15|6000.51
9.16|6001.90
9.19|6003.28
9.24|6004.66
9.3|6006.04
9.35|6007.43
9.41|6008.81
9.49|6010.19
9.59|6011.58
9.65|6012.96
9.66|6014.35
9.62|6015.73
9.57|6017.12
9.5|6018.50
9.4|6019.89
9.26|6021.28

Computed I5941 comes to -0.04 mag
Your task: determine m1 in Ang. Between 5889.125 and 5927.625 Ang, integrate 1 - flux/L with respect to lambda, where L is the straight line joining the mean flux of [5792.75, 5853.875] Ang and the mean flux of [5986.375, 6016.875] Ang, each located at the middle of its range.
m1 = -1.1 Ang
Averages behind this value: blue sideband 8.89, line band 9.33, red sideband 9.27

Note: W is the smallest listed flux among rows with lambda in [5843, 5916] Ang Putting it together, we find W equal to 8.17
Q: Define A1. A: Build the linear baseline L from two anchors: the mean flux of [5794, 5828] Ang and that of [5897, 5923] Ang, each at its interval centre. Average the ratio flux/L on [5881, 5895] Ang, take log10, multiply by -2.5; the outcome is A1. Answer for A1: -0.04 mag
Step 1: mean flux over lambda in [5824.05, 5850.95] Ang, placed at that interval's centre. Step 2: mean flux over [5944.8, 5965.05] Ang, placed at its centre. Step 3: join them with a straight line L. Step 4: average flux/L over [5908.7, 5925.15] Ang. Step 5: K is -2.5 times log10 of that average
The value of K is 0.06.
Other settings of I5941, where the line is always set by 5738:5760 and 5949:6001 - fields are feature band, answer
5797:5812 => 0.02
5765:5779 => -0.12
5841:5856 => 0.08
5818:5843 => -0.06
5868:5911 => -0.02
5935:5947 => -0.02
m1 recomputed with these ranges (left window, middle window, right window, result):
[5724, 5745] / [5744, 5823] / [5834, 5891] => 1.3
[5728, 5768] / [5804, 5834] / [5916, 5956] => -1.3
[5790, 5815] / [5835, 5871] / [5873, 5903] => 0.7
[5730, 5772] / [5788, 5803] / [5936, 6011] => 0.7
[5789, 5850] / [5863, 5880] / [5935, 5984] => -0.3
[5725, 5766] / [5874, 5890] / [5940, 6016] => -0.3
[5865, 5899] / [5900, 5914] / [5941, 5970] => 0.4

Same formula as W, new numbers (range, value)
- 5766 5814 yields 7.69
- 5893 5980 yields 8.62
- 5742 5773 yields 7.96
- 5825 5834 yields 9.59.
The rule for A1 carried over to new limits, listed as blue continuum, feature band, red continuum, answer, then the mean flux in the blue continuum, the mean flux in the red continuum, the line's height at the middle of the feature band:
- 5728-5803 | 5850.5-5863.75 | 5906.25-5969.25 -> 0.04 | 8.73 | 9.63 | 9.21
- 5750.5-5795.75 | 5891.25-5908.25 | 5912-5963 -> 0.00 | 8.88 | 9.64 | 9.47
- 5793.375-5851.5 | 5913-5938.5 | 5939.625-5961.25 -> 0.03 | 8.91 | 9.9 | 9.71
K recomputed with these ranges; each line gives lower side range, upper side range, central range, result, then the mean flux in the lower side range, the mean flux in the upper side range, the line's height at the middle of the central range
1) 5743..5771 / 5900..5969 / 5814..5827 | -0.042 mag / 8.46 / 9.62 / 8.87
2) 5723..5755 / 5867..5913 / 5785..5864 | 0.014 mag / 8.63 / 9.37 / 9.05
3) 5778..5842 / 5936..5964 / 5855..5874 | 0.000 mag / 9.04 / 9.86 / 9.36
